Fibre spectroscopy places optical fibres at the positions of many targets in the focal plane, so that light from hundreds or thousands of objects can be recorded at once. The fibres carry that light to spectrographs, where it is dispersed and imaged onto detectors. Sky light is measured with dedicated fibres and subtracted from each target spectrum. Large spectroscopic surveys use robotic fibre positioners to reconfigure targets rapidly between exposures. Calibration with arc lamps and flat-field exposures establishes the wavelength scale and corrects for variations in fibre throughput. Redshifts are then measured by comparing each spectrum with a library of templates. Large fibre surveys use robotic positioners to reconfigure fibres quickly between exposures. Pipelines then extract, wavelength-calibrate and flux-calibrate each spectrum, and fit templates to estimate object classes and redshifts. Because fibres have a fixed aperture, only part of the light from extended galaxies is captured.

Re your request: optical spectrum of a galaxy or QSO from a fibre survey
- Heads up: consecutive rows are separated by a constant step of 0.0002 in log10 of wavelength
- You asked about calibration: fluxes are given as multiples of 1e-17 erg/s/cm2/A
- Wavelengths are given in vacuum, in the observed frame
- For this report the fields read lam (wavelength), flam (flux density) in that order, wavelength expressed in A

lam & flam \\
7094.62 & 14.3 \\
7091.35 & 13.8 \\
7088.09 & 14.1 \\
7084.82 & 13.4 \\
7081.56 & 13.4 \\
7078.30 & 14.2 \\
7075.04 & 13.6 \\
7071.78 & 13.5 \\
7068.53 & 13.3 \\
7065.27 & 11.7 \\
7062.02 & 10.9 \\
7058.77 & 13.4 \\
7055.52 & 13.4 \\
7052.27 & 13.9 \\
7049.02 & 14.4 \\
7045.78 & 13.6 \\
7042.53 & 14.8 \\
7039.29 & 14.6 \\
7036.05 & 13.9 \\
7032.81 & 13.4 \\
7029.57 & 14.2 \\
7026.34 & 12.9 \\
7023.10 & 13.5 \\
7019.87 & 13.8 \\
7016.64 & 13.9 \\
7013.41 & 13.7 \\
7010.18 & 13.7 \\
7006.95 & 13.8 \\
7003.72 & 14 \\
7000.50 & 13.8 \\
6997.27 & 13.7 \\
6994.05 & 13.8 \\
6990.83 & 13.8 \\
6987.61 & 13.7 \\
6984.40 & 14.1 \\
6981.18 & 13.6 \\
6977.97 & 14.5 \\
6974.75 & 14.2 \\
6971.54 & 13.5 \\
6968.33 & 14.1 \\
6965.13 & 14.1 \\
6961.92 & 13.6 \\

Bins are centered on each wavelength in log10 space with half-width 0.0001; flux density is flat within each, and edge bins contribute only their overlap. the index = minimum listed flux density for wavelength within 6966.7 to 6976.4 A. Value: 13.5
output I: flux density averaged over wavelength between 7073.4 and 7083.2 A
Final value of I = 13.7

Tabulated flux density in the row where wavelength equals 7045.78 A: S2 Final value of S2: 13.6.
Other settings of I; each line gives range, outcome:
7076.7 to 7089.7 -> 13.8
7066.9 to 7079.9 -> 13.6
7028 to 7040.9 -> 14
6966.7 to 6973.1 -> 13.8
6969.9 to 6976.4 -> 13.8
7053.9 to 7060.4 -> 13.4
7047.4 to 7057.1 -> 13.9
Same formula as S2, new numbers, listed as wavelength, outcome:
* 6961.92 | 13.6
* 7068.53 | 13.3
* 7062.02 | 10.9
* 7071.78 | 13.5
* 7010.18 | 13.7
